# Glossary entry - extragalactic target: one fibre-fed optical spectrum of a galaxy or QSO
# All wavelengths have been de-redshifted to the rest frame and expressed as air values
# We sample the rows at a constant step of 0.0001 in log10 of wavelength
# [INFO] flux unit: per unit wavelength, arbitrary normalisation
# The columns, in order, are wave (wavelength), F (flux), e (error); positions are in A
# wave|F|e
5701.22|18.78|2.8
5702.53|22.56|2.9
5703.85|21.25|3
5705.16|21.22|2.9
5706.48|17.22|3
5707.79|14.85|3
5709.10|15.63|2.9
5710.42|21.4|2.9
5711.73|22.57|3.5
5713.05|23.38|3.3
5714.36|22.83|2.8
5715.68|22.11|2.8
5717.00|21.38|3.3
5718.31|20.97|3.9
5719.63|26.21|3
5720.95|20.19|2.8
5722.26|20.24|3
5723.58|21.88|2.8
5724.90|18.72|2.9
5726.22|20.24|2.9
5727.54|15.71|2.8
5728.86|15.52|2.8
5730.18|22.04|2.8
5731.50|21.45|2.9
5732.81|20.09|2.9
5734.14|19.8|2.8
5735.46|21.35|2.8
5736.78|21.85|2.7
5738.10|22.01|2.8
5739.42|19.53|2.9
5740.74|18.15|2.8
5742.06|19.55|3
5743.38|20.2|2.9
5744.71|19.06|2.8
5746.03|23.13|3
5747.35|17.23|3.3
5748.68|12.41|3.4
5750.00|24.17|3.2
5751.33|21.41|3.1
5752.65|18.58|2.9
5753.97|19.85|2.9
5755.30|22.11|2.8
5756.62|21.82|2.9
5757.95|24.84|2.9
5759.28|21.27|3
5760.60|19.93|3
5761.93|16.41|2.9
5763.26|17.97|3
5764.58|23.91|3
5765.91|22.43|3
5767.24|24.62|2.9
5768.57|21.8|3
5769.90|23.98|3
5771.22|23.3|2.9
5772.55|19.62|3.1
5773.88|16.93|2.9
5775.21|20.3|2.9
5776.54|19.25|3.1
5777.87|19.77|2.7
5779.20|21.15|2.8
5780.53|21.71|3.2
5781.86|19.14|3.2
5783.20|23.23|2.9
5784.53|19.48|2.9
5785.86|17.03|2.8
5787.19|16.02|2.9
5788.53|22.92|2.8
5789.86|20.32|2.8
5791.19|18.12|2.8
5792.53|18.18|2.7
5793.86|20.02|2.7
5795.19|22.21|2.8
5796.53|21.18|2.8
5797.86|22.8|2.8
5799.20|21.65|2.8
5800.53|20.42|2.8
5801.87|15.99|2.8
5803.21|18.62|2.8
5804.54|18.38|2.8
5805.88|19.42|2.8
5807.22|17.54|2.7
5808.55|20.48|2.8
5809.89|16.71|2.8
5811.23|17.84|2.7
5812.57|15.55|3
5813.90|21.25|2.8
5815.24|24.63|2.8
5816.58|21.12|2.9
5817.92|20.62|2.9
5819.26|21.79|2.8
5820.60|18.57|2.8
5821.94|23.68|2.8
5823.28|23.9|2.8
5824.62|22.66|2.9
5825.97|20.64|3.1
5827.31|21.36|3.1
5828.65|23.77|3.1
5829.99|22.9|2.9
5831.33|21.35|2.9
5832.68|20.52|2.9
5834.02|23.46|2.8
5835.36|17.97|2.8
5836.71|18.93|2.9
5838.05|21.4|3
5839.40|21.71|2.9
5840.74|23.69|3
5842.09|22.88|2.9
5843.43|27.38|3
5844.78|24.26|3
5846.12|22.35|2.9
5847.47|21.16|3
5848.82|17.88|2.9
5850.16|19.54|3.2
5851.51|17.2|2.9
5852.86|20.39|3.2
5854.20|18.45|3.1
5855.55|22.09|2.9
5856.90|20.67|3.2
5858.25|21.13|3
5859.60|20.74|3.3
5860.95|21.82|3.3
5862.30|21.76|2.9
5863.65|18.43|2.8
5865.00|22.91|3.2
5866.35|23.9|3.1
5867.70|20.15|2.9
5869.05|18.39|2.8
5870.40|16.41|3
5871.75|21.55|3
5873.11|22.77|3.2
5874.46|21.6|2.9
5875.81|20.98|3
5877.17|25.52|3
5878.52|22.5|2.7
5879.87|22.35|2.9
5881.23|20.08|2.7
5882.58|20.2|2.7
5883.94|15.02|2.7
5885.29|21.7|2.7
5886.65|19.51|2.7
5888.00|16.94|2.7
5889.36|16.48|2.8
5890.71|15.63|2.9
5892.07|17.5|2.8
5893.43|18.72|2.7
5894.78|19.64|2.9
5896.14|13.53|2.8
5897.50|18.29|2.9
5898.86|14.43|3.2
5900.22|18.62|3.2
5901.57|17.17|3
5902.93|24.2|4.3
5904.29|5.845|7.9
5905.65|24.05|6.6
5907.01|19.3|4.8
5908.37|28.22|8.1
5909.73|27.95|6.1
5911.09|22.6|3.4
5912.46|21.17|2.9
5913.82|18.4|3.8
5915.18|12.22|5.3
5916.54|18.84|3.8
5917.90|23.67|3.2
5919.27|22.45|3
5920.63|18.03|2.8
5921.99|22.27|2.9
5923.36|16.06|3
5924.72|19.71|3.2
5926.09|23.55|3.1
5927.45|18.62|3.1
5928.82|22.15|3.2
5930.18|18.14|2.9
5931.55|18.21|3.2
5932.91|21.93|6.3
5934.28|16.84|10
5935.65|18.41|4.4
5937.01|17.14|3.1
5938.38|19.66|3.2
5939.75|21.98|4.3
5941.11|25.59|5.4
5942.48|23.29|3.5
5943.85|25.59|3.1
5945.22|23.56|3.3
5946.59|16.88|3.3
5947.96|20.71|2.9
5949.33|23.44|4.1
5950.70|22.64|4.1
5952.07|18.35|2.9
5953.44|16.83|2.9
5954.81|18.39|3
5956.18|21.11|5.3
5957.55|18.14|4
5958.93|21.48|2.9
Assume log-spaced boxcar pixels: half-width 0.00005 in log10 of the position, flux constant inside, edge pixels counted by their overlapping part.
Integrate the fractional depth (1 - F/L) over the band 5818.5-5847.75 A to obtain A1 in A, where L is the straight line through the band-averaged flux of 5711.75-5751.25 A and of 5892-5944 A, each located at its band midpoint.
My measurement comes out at -2.9 A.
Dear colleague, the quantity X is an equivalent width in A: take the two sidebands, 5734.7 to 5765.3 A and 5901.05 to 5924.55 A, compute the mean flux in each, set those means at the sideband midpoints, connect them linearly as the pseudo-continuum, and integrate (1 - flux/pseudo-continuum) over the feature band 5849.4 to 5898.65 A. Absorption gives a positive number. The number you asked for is 1.0 A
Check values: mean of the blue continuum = 20.3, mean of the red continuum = 20.2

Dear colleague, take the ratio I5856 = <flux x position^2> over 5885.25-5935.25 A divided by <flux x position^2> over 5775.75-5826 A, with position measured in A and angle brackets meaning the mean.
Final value 0.99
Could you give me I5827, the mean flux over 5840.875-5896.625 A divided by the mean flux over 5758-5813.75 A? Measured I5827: 1.0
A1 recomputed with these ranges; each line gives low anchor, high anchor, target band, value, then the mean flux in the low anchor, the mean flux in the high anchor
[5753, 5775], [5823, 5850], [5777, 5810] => 2.72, 21.2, 21.9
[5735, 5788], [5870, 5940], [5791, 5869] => -3.03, 20.4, 19.6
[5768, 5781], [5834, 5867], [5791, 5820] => 1.64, 20.8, 21.2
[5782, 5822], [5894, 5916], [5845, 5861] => -0.73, 19.8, 19.1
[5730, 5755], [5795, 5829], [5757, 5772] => -1.22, 20.1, 20.4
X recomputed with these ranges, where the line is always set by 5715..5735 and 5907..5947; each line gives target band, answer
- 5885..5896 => 1.5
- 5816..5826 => -0.5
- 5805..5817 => 0.7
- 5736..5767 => 0.1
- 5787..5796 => 0.3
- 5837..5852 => -0.8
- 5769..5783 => -0.1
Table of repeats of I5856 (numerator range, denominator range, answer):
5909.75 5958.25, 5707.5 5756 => 1.07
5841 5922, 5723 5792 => 1.04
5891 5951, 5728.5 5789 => 1.04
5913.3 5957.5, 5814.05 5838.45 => 0.97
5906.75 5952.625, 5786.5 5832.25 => 1.07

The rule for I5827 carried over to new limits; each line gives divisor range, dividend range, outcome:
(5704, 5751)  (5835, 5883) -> 1.05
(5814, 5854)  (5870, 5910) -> 0.90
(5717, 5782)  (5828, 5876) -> 1.03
